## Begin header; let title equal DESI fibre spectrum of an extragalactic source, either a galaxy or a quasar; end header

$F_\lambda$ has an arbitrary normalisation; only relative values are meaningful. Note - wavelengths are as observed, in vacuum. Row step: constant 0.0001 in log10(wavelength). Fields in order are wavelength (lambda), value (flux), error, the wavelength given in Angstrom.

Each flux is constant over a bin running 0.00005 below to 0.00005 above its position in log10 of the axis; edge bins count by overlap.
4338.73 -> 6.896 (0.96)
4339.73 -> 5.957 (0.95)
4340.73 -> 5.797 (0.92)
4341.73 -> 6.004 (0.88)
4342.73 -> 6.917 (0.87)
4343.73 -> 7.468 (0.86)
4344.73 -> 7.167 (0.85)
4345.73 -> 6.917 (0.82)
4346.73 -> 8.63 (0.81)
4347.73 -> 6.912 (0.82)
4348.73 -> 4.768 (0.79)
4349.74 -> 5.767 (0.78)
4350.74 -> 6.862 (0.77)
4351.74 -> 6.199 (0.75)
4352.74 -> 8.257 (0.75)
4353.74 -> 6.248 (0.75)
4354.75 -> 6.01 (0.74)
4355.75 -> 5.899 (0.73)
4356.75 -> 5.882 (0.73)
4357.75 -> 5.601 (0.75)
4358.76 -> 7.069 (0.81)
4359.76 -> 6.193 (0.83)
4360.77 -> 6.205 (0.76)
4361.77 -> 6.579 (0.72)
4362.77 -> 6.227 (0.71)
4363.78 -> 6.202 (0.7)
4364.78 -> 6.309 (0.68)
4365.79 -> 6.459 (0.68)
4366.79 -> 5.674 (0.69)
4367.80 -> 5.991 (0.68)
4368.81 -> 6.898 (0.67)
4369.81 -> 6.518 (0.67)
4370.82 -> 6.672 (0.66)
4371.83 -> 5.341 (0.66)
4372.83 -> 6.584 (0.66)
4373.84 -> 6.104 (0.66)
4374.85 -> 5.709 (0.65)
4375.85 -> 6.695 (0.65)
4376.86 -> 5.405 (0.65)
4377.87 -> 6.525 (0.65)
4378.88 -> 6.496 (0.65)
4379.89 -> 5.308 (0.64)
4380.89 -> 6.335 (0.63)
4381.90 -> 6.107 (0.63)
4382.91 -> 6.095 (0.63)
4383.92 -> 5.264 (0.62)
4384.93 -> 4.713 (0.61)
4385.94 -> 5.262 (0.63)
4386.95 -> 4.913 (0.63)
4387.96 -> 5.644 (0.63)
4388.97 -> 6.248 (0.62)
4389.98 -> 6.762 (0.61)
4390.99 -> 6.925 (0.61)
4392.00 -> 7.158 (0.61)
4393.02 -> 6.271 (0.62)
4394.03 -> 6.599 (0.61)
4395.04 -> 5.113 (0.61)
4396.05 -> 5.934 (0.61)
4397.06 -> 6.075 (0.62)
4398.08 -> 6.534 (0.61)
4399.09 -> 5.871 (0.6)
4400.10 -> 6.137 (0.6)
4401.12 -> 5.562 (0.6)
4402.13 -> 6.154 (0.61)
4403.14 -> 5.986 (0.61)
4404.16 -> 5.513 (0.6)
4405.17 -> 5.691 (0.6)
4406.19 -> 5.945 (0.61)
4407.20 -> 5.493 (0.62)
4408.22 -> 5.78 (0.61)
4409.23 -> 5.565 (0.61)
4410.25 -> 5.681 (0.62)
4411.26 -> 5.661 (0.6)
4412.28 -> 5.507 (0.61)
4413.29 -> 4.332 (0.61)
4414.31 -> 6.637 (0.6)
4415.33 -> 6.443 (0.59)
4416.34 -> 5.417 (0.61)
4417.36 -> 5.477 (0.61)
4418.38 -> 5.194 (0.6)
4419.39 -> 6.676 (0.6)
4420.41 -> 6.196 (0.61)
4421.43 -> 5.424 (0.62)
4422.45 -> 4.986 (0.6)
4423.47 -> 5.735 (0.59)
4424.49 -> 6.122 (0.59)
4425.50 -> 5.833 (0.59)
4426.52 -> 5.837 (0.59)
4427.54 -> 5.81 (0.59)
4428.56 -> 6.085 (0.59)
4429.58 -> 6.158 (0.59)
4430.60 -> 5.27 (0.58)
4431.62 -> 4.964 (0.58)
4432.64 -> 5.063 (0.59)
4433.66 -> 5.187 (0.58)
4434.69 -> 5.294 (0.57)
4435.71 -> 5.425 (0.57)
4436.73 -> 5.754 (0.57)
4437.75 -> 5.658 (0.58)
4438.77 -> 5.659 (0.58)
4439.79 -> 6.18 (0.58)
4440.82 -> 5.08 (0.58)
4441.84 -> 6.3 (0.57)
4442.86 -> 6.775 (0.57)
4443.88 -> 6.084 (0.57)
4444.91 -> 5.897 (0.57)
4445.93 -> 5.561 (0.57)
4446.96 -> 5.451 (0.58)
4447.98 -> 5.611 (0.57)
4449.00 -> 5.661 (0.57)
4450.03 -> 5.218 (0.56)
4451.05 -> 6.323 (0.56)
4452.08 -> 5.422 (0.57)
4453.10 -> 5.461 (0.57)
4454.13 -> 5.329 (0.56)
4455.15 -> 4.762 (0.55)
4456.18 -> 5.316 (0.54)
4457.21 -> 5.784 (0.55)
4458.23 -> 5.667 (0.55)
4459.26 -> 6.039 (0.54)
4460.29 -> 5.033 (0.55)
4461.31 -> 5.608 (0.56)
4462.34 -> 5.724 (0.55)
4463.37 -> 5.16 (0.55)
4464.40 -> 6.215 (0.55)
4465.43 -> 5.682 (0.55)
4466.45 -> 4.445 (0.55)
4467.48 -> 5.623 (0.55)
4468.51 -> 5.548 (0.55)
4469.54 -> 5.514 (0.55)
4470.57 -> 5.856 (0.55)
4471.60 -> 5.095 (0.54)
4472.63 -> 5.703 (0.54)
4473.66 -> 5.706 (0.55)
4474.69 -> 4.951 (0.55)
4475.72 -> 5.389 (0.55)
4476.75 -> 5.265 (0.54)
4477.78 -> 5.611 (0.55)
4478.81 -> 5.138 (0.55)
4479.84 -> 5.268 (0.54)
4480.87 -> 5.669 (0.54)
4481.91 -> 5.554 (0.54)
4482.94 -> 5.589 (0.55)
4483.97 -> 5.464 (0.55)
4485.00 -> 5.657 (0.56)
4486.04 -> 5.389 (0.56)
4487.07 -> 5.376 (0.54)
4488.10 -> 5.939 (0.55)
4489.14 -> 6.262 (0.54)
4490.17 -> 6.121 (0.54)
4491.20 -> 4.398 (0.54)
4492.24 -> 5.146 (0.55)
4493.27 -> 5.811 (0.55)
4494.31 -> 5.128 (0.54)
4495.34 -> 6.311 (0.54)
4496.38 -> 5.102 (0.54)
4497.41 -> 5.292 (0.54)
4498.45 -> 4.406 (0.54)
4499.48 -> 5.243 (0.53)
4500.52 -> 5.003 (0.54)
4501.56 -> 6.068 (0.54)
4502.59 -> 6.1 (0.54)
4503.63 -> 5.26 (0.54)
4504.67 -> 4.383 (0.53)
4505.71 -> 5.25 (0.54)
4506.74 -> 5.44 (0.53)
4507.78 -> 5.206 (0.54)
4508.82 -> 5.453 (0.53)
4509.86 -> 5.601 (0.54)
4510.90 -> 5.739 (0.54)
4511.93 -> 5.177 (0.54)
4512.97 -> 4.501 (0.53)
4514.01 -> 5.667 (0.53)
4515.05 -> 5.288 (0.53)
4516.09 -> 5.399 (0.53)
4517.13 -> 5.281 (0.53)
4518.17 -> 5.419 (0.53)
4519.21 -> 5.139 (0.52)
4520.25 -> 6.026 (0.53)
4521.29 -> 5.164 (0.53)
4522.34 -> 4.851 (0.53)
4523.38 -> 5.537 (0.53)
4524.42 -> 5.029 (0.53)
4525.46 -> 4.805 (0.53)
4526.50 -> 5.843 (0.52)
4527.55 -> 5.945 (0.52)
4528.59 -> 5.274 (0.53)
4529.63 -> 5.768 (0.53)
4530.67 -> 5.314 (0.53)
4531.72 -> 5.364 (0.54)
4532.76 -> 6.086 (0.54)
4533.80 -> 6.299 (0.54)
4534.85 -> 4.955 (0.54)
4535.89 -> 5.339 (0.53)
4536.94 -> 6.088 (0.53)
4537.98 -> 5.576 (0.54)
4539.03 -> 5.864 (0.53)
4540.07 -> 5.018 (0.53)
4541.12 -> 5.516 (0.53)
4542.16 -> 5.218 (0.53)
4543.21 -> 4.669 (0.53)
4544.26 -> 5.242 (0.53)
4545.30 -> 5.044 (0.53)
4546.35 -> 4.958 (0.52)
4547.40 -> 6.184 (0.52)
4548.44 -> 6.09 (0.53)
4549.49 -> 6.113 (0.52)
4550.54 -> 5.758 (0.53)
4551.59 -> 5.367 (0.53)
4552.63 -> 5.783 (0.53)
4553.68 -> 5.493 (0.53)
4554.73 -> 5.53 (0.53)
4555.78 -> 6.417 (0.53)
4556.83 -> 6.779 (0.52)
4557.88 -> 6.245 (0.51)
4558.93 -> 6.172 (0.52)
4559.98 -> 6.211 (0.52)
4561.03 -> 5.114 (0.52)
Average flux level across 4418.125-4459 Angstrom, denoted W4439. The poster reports 5.66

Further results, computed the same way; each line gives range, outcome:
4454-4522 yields 5.42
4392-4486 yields 5.65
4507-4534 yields 5.42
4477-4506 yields 5.43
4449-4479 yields 5.47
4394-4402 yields 5.95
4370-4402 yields 6.02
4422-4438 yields 5.57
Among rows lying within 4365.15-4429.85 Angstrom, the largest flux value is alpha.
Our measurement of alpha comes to 7.158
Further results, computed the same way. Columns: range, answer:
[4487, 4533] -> 6.311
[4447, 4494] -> 6.323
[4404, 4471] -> 6.775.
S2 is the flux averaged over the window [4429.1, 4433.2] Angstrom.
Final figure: 5.36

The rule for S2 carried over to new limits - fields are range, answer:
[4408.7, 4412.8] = 5.61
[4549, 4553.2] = 5.75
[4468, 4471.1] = 5.63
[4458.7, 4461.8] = 5.56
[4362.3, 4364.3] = 6.21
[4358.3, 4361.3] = 6.49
